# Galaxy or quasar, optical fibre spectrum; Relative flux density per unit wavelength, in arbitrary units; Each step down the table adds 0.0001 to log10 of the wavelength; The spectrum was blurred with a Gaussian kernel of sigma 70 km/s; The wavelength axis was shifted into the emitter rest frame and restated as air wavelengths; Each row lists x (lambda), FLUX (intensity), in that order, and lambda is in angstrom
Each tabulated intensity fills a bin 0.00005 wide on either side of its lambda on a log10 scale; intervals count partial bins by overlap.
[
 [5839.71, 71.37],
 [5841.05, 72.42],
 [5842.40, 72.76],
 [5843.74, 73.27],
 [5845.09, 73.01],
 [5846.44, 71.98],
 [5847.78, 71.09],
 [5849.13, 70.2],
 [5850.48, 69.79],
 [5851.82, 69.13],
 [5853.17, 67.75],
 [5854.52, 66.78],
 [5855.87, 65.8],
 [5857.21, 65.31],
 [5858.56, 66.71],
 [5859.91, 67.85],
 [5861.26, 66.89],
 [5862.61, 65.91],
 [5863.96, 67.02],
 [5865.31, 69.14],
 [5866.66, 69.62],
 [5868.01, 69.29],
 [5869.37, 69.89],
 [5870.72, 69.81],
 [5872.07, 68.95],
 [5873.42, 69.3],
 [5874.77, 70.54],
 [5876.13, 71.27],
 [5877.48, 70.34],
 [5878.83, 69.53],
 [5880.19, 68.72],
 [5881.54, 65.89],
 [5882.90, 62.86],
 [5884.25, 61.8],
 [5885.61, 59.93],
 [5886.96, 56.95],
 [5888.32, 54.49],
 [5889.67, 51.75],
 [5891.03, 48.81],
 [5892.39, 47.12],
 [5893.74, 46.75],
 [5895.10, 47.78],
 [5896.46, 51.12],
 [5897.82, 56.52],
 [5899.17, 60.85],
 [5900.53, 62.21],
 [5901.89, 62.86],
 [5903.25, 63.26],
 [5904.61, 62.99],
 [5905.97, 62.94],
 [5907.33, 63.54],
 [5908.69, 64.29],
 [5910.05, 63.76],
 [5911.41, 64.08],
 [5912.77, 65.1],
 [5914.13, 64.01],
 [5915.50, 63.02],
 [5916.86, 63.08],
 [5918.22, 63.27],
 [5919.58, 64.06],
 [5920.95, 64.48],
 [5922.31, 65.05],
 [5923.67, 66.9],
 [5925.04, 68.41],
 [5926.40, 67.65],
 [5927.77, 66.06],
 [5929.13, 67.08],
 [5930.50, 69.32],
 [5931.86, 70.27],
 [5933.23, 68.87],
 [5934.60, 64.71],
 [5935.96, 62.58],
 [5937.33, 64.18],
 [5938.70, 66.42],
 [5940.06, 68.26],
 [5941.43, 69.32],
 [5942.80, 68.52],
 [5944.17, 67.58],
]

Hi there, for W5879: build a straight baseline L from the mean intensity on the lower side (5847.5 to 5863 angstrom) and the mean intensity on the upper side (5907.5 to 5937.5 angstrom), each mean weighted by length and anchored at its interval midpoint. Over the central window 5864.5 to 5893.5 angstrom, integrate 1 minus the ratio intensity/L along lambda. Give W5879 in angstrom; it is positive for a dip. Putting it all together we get 1.3 angstrom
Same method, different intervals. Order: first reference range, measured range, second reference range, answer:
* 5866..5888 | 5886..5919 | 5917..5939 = 3.8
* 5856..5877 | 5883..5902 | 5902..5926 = 3.2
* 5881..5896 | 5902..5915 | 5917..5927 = -0.5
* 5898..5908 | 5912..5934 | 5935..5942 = -0.5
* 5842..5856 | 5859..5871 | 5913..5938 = 0.2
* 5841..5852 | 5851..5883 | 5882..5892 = -2.2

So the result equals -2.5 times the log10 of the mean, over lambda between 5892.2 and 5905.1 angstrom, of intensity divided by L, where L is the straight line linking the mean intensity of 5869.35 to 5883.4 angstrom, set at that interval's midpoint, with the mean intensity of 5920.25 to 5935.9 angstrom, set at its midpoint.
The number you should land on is 0.20 mag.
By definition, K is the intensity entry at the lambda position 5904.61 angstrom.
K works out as 62.99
